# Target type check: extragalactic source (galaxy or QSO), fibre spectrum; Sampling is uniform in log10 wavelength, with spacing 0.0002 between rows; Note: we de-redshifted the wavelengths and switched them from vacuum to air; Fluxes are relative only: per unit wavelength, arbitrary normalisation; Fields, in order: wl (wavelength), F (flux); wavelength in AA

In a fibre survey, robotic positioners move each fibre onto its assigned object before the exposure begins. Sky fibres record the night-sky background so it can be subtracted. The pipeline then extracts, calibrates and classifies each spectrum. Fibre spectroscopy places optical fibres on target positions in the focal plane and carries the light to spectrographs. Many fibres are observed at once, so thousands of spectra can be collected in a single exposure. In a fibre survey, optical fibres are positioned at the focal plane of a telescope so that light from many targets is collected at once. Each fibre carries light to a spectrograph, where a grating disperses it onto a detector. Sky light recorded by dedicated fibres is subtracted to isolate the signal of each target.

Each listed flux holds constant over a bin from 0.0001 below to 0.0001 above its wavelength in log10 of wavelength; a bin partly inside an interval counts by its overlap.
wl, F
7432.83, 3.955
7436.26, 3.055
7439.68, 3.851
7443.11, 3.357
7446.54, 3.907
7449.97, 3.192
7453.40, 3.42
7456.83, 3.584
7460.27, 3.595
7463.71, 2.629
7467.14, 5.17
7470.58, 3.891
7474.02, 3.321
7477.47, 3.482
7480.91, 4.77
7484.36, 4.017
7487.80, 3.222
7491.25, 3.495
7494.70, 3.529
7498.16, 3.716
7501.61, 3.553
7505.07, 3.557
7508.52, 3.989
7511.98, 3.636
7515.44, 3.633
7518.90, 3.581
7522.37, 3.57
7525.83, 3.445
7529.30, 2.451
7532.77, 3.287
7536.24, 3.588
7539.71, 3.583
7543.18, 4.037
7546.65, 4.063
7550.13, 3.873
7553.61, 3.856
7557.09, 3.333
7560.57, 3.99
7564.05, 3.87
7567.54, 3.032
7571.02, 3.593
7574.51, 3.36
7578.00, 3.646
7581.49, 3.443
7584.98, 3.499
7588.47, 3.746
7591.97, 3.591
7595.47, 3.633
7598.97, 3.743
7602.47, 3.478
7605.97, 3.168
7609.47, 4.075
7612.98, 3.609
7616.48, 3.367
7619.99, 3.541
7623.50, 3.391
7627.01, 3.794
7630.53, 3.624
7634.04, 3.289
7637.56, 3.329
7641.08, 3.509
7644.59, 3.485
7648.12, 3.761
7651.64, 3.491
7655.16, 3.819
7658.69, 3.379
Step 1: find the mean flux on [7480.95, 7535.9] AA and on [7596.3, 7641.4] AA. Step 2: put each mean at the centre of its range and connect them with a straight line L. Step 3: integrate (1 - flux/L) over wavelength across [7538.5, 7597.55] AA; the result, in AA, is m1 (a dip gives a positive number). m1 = -1.9 AA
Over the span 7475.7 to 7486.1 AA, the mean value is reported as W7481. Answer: 4.08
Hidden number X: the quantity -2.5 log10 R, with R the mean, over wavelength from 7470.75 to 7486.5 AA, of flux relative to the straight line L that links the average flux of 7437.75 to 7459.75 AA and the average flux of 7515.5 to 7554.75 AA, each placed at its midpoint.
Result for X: -0.094 mag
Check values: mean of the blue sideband 3.55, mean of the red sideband 3.57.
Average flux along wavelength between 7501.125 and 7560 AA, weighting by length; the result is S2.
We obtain 3.6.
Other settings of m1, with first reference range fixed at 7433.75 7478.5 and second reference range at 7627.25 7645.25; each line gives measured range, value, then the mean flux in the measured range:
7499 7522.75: -0.69 AA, 3.65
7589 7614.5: -0.91 AA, 3.62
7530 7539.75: 0.48 AA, 3.36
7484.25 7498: 0.12 AA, 3.53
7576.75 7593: -0.36 AA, 3.58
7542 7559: -1.45 AA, 3.83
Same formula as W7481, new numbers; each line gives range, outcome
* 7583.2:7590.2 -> 3.62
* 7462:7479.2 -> 3.7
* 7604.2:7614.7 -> 3.62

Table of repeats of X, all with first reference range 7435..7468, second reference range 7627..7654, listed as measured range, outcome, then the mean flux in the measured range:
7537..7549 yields -0.10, 3.87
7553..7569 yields -0.02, 3.61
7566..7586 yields 0.03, 3.43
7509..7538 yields 0.03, 3.42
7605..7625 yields 0.00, 3.54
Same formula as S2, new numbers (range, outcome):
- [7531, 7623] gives 3.61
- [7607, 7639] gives 3.55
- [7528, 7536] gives 3.03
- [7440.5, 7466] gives 3.44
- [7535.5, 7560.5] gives 3.78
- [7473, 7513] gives 3.7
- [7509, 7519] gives 3.67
